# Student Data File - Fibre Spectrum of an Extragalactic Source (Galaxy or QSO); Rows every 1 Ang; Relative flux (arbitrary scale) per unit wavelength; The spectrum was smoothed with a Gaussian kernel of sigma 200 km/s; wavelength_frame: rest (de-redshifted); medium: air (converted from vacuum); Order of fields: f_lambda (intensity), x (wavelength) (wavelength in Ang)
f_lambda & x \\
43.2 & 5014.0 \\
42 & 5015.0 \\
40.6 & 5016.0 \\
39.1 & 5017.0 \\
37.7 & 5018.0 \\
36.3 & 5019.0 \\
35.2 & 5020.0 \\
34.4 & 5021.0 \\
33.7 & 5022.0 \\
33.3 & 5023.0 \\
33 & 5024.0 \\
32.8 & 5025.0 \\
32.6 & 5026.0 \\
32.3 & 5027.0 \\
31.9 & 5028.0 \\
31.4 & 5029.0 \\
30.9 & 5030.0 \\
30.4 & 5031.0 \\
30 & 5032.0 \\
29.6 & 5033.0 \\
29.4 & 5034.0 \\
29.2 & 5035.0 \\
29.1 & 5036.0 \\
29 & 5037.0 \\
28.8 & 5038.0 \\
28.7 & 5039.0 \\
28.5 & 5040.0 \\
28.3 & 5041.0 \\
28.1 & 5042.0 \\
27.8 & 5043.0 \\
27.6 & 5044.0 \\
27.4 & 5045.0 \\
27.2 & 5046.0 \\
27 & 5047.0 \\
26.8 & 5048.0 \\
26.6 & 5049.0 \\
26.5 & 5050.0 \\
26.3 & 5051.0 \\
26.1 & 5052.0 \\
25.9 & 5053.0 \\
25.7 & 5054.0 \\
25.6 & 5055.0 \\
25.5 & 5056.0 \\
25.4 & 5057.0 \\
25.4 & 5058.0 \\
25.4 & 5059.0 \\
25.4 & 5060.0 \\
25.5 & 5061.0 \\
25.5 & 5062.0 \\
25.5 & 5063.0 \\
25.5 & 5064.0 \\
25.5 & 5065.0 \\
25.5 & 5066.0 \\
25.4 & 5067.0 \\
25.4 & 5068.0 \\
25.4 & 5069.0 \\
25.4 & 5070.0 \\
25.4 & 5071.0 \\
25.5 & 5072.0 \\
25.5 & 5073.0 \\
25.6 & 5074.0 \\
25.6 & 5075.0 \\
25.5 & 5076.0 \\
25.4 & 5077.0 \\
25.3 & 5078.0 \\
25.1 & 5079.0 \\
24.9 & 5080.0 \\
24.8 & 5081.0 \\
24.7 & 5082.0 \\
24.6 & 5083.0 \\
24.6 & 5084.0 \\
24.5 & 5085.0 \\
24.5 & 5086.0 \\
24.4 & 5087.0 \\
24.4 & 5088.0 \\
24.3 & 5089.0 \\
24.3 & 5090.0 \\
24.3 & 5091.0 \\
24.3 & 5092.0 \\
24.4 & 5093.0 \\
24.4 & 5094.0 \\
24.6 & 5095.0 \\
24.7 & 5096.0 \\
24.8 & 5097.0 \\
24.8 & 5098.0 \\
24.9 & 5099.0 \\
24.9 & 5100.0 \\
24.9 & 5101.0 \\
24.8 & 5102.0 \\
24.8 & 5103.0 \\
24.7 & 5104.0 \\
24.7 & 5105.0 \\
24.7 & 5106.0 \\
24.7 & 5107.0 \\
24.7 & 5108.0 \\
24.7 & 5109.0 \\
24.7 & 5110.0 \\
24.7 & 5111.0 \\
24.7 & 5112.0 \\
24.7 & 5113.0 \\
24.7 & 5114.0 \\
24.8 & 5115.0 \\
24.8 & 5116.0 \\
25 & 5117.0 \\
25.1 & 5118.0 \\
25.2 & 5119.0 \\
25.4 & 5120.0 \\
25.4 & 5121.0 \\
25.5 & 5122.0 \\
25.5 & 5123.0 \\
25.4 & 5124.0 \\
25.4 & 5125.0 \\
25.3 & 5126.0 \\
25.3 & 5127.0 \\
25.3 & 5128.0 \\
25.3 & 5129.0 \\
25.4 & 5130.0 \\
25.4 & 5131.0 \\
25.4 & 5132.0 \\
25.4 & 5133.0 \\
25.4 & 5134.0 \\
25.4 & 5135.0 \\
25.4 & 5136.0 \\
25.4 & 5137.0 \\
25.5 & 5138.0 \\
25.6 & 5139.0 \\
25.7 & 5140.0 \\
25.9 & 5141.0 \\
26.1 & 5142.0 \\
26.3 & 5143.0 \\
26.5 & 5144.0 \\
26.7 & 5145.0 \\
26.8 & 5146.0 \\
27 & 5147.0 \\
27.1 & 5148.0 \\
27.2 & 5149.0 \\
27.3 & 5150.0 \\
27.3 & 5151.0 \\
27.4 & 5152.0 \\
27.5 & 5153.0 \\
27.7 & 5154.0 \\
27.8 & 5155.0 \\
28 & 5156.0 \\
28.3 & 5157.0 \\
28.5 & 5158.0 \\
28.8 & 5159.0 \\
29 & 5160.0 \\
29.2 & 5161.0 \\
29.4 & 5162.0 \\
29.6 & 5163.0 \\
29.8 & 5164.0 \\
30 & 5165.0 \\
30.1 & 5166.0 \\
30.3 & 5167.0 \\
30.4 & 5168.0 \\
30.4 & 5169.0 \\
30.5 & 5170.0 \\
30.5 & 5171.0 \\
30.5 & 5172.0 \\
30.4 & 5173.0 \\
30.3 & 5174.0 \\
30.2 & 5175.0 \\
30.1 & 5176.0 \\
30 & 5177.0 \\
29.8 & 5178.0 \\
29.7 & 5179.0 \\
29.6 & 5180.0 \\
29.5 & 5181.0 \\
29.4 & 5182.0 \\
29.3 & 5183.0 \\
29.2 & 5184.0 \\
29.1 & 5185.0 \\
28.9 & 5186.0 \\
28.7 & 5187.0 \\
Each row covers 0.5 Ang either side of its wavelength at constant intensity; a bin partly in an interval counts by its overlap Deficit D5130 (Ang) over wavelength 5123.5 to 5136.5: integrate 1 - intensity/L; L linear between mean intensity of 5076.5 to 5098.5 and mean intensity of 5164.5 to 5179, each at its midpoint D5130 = 1.0 Ang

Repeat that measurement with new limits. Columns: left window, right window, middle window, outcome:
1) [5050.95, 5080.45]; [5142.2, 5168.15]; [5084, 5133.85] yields 3.6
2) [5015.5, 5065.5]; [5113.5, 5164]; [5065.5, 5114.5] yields 5.2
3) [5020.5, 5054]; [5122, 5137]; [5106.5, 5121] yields 0.7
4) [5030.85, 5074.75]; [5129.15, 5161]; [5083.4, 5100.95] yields 1.4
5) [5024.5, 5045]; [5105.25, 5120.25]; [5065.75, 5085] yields 1.4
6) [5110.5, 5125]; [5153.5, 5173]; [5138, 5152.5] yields 0.6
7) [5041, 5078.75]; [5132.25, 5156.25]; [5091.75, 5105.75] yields 0.8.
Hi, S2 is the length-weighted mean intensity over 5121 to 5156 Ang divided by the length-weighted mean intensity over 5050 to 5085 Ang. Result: 1.0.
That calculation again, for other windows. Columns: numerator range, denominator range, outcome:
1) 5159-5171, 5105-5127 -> 1.19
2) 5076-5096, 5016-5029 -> 0.71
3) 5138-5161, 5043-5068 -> 1.05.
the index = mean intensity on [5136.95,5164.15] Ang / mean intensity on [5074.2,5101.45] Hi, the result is 1.11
